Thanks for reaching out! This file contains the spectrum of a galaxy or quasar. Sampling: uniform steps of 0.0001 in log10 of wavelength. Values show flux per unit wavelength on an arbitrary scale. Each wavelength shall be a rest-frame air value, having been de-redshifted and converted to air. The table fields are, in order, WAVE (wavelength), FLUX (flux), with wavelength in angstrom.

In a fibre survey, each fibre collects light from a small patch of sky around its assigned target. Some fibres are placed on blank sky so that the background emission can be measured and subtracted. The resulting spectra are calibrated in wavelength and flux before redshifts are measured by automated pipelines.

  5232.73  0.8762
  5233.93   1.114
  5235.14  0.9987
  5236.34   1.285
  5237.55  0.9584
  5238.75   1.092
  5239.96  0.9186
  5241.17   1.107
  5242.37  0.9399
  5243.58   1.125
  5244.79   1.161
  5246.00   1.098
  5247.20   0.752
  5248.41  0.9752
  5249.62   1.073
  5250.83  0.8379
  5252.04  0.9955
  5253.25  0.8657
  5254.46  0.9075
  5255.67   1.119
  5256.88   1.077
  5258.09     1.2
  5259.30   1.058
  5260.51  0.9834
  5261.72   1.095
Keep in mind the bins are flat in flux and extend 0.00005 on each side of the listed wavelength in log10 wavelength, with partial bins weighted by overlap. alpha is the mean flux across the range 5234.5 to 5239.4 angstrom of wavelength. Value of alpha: 1.08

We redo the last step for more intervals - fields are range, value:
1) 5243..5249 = 1.02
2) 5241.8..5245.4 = 1.07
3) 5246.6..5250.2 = 0.933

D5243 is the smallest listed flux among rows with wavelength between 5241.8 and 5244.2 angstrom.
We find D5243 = 0.9399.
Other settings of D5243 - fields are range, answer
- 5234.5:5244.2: 0.9186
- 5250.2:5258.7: 0.8379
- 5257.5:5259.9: 1.058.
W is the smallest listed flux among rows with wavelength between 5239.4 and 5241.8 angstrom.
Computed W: 0.9186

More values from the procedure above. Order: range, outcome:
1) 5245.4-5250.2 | 0.752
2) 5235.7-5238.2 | 0.9584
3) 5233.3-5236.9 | 0.9987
